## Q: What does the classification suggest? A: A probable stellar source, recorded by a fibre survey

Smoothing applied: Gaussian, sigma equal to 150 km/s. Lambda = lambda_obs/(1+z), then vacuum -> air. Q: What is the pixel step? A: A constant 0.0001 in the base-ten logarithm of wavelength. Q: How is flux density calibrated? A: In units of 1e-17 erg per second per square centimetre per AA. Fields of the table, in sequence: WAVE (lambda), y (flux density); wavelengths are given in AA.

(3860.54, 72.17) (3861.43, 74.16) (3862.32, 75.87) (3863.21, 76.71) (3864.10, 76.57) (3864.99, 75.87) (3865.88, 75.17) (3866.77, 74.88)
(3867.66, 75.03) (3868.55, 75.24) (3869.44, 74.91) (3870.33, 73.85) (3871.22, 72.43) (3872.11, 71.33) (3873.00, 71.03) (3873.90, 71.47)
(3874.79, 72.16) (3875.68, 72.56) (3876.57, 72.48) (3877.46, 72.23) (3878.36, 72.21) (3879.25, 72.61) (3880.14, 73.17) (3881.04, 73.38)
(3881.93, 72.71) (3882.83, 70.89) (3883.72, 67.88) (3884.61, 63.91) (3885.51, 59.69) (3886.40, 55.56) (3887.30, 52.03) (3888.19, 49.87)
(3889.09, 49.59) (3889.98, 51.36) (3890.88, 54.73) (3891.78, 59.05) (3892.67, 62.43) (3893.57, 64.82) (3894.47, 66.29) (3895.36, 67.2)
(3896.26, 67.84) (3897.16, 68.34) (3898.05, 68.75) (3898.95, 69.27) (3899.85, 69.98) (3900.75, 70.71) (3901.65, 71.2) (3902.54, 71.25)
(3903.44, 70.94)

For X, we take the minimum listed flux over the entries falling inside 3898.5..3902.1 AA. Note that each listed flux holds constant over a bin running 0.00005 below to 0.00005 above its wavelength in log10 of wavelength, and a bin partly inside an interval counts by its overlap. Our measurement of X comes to 69.27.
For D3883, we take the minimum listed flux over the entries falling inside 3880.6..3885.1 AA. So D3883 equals 63.91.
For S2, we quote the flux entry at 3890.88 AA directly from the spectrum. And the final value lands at 54.73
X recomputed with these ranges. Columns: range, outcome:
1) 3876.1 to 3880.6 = 72.21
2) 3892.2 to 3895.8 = 62.43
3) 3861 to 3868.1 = 74.16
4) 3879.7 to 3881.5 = 73.17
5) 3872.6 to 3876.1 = 71.03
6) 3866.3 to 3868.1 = 74.88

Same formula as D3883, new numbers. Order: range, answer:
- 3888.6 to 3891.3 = 49.59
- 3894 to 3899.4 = 66.29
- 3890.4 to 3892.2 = 54.73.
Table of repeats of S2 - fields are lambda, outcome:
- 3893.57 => 64.82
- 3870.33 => 73.85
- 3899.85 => 69.98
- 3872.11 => 71.33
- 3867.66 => 75.03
